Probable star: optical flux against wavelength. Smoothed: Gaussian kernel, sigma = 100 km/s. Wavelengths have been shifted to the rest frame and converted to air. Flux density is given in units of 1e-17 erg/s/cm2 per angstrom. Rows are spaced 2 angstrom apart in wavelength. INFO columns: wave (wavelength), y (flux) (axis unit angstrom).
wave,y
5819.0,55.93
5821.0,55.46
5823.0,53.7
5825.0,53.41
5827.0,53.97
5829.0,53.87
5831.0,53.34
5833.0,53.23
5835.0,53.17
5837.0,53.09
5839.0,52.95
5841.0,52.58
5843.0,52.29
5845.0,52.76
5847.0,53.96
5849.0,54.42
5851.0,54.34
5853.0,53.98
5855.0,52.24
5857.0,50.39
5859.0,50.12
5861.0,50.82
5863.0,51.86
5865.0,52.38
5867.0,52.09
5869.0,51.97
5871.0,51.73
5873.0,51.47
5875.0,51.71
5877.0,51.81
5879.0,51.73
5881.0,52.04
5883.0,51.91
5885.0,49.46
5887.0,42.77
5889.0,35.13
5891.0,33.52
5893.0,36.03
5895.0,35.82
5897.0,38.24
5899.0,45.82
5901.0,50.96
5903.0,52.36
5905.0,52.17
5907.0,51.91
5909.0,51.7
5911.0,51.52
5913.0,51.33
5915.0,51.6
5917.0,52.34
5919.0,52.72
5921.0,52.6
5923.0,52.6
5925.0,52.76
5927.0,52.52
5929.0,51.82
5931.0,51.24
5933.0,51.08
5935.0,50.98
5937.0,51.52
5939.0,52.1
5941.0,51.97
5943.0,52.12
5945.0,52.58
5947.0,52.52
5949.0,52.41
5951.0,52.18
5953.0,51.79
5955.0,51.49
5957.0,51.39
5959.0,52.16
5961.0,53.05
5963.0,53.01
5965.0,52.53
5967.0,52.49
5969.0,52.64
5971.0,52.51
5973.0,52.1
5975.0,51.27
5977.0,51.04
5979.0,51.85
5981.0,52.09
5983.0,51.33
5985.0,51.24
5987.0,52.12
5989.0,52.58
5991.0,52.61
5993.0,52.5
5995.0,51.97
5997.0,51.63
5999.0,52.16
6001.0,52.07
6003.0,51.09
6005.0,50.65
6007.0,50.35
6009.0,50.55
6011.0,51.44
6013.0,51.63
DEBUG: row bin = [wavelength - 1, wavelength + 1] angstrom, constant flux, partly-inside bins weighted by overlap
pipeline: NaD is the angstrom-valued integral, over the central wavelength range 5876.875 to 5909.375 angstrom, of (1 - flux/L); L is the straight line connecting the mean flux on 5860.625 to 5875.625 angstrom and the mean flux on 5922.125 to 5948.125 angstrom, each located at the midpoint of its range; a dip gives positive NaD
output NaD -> 3.8 angstrom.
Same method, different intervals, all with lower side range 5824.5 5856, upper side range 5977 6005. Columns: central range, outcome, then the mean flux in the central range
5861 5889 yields 1.4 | 50.4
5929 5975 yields 0.2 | 52.1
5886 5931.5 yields 4.2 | 47.8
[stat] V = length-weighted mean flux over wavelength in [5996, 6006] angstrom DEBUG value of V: 51.5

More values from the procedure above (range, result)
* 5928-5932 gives 51.5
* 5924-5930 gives 52.4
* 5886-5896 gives 36.7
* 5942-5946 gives 52.3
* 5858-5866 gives 51.3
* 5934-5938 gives 51.2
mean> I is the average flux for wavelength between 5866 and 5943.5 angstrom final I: 49.3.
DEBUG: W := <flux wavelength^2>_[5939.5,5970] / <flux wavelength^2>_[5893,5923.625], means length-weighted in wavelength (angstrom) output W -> 1.08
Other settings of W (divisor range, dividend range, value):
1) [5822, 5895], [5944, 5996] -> 1.07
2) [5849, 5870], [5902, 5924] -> 1.02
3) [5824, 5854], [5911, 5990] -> 1.01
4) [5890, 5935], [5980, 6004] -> 1.09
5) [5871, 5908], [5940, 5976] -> 1.15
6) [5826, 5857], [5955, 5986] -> 1.02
